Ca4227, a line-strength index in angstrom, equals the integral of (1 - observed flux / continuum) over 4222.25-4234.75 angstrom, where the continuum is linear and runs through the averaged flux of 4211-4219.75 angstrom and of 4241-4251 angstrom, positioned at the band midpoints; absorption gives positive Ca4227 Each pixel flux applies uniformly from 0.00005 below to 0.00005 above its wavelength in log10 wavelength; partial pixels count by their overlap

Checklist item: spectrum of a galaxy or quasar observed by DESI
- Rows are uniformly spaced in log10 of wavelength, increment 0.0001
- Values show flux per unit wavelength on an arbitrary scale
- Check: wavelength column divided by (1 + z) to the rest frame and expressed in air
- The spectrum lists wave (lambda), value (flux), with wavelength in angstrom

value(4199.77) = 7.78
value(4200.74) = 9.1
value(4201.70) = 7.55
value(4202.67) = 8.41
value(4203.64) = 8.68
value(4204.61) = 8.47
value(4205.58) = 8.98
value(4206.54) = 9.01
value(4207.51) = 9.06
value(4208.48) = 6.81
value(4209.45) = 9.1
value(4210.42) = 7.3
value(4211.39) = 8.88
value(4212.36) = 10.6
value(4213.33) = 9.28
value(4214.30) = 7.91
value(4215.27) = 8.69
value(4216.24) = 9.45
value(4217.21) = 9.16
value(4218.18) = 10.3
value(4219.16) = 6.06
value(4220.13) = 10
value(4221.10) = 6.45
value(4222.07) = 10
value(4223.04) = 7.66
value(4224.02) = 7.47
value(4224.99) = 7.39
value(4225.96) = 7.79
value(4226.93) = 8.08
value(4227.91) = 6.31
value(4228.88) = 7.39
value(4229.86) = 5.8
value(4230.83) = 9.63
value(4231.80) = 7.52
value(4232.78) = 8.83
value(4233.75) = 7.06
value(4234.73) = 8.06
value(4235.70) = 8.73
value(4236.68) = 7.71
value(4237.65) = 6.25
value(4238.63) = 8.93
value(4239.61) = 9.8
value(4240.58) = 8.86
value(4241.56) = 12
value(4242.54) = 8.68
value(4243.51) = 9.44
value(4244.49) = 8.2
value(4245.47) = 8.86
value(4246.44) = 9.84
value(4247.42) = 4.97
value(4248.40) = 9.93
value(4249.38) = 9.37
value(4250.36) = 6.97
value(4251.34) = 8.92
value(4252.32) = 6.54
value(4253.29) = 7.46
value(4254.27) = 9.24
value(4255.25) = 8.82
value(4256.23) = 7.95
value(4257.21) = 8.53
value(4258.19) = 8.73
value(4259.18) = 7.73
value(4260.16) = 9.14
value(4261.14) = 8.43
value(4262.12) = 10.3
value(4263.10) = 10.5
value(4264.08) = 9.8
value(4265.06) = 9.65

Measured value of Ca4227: 1.7 angstrom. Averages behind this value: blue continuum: 8.94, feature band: 7.65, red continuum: 8.82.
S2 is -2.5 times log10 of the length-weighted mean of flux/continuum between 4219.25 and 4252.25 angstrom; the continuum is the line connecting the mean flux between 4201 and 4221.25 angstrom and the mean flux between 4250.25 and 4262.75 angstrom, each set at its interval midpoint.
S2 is 0.04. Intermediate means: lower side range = 8.62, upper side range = 8.43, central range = 8.22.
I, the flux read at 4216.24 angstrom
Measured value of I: 9.45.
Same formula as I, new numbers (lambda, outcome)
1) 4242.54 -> 8.68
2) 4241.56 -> 12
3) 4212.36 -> 10.6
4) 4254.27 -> 9.24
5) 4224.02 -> 7.47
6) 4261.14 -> 8.43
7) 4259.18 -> 7.73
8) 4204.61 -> 8.47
